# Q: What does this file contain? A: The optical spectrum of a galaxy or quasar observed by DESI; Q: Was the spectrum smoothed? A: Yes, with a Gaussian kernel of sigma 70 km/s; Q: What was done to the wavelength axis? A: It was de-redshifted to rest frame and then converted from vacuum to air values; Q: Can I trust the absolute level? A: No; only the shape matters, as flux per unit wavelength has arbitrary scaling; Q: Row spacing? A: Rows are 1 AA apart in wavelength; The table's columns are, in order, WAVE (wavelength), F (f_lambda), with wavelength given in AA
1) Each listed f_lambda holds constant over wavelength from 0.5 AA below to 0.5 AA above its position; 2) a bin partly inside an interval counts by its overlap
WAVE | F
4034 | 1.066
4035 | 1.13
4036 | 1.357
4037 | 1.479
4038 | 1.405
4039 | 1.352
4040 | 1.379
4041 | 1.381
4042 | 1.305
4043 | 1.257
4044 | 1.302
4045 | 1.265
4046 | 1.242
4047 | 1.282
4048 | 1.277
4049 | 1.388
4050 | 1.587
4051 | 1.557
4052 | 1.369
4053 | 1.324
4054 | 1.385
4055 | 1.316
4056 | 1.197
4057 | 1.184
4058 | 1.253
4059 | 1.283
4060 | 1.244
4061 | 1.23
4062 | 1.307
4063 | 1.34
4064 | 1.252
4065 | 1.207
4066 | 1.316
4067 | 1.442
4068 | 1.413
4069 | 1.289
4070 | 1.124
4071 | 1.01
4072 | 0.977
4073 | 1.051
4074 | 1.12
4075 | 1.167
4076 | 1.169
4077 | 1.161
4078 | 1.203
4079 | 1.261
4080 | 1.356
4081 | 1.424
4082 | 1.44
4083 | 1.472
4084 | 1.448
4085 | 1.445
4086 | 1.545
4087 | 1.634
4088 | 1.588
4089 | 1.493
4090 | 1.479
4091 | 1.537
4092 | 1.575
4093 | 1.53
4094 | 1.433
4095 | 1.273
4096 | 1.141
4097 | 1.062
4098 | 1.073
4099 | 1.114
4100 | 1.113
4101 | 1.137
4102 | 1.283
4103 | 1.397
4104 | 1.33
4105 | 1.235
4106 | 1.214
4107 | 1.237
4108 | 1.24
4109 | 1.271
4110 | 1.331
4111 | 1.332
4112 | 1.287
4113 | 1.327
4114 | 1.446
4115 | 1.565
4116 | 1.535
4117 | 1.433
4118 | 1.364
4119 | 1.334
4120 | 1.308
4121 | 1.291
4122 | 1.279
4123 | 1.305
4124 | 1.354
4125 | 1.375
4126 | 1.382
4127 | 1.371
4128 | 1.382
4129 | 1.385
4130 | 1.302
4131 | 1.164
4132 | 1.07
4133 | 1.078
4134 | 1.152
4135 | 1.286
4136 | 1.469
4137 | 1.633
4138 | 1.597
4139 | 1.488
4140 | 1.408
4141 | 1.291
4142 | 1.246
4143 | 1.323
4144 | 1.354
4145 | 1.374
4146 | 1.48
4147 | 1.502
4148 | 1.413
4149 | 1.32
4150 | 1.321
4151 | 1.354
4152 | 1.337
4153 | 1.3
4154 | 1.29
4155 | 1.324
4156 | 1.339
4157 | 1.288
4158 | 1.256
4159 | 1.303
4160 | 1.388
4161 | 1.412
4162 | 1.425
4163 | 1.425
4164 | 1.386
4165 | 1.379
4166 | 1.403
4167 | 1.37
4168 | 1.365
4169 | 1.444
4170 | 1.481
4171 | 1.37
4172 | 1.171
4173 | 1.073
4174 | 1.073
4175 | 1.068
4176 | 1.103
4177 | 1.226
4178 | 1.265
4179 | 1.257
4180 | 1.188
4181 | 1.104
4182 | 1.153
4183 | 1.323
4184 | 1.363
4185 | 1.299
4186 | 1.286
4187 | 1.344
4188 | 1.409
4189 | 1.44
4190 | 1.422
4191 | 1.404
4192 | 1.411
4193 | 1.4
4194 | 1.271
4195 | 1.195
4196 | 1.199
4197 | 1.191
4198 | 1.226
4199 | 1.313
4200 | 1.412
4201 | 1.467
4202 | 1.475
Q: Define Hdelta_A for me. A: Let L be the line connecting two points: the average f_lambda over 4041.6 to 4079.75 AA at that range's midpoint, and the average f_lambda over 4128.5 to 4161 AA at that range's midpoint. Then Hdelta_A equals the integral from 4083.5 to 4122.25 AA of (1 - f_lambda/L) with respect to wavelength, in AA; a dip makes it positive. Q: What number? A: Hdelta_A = -1.4 AA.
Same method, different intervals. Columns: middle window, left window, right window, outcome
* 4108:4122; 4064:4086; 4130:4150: -0.5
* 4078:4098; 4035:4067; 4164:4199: -1.5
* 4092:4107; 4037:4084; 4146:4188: 0.6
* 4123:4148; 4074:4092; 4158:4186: -0.4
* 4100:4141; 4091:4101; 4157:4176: -1.6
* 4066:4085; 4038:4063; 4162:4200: 0.8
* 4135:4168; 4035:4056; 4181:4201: -1.3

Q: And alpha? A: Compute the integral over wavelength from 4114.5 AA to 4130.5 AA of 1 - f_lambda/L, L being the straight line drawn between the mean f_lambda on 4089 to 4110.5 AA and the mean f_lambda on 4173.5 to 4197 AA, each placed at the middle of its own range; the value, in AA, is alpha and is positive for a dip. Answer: -1.10 AA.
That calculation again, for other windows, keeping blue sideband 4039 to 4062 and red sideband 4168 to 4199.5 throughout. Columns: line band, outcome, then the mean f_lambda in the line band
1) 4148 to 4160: -0.32 AA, 1.32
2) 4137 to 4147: -0.96 AA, 1.41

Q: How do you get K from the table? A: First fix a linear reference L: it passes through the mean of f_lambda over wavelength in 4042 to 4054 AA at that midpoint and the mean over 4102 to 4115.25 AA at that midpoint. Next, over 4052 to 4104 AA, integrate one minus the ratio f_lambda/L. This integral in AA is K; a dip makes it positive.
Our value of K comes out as 1.3 AA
